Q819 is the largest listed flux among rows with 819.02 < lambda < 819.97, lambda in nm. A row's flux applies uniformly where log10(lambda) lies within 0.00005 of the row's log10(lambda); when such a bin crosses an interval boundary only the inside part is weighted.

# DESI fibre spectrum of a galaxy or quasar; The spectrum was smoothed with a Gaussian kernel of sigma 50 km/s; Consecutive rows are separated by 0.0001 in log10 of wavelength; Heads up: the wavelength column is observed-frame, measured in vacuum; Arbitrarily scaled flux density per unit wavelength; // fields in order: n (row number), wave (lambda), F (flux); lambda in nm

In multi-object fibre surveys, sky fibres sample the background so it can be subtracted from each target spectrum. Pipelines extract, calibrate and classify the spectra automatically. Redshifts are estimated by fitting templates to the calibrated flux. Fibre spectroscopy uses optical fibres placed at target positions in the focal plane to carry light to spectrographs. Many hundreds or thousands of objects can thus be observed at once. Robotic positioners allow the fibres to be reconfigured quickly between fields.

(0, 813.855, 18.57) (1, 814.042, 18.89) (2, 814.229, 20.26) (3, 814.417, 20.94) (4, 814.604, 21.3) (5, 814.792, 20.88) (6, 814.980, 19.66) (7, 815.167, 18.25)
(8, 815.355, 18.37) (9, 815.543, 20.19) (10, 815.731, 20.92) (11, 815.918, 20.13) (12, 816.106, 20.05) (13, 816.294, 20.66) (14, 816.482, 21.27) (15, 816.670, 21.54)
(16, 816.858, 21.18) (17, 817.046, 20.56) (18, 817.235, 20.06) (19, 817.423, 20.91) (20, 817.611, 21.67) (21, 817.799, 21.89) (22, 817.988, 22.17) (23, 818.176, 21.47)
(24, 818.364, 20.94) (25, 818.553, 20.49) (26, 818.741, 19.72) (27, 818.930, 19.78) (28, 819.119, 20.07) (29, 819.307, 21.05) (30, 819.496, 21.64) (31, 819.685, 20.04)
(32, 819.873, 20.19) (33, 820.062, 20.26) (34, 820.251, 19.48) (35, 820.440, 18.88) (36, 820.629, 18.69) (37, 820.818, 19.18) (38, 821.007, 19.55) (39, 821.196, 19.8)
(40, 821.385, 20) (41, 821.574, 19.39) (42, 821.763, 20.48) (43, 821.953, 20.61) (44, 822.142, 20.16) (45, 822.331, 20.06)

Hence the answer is 21.64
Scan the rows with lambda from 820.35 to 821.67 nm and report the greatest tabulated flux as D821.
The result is 20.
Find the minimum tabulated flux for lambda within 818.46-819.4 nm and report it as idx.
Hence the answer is 19.72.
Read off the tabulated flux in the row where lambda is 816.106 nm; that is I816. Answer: 20.05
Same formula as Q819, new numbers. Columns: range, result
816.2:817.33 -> 21.54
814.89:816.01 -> 20.92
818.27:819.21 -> 20.94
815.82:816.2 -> 20.13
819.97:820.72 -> 20.26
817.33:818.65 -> 22.17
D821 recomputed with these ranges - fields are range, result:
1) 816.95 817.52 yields 20.91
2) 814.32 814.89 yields 21.3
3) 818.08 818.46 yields 21.47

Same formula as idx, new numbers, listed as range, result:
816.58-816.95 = 21.18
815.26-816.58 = 18.37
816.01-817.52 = 20.05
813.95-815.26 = 18.25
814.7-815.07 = 19.66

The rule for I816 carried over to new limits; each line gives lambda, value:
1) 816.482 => 21.27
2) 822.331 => 20.06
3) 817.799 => 21.89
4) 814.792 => 20.88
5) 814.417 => 20.94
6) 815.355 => 18.37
